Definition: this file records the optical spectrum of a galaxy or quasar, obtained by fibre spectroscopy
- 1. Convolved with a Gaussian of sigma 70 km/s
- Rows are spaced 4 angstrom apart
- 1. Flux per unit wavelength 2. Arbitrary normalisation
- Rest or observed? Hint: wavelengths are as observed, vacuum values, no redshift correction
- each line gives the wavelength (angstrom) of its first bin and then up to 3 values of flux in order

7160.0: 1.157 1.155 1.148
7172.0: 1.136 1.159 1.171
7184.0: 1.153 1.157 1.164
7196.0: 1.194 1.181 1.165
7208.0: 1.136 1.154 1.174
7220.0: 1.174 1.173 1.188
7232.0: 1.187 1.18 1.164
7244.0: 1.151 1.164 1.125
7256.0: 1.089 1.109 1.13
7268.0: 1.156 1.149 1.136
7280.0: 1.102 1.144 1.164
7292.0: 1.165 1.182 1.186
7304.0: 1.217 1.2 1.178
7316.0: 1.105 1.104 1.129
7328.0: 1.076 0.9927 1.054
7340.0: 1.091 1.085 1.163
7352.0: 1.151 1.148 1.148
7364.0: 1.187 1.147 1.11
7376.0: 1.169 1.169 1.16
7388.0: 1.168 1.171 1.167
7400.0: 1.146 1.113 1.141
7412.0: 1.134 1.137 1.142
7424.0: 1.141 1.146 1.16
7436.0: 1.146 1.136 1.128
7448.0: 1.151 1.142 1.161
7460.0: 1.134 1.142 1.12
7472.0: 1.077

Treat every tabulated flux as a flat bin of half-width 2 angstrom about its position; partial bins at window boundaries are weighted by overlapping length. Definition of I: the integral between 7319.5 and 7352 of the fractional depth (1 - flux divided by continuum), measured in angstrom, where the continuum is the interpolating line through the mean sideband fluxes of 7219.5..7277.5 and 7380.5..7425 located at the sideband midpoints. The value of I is 1.7 angstrom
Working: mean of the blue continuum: 1.15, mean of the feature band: 1.09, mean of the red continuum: 1.15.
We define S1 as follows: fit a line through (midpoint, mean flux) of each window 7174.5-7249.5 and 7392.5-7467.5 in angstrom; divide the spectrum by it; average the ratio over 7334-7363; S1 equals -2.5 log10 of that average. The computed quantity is 0.028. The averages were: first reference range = 1.17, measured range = 1.12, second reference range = 1.14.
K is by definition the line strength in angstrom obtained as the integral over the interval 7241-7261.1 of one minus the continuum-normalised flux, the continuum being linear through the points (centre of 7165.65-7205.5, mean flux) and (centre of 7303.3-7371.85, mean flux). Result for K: 0.3 angstrom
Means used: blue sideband 1.16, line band 1.13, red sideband 1.13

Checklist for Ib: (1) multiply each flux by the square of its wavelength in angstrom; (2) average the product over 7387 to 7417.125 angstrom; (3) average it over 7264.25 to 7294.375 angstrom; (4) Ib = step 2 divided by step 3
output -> 1.04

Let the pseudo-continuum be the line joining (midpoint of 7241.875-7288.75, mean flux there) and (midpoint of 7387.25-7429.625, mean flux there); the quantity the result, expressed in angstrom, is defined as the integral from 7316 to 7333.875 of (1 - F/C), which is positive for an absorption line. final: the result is 0.9 angstrom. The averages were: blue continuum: 1.13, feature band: 1.08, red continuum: 1.15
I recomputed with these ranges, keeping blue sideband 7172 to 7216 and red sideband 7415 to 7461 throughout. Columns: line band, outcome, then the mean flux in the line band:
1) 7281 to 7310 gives -0.56 angstrom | 1.18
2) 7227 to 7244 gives -0.24 angstrom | 1.18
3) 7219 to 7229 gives -0.15 angstrom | 1.18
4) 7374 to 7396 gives -0.37 angstrom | 1.17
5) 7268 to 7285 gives 0.32 angstrom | 1.13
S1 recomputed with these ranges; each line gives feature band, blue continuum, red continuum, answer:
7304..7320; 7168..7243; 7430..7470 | 0.00 mag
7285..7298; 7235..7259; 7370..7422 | -0.02 mag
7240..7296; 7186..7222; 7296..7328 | 0.02 mag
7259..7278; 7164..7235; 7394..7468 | 0.02 mag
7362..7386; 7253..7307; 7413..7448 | -0.01 mag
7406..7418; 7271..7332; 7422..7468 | 0.01 mag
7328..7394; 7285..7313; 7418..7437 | 0.03 mag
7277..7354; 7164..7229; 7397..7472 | 0.02 mag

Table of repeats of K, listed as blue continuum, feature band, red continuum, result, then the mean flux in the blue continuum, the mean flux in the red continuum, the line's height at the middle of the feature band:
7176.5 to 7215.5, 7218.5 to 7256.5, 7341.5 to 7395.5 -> 0.0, 1.16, 1.15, 1.16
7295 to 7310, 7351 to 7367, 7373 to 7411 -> 0.2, 1.2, 1.15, 1.17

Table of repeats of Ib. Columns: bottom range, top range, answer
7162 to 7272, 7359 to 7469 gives 1.05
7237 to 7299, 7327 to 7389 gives 1.01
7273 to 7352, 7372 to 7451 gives 1.04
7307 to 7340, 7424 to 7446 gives 1.07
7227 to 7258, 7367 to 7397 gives 1.04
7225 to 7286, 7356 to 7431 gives 1.04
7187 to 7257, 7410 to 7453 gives 1.04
